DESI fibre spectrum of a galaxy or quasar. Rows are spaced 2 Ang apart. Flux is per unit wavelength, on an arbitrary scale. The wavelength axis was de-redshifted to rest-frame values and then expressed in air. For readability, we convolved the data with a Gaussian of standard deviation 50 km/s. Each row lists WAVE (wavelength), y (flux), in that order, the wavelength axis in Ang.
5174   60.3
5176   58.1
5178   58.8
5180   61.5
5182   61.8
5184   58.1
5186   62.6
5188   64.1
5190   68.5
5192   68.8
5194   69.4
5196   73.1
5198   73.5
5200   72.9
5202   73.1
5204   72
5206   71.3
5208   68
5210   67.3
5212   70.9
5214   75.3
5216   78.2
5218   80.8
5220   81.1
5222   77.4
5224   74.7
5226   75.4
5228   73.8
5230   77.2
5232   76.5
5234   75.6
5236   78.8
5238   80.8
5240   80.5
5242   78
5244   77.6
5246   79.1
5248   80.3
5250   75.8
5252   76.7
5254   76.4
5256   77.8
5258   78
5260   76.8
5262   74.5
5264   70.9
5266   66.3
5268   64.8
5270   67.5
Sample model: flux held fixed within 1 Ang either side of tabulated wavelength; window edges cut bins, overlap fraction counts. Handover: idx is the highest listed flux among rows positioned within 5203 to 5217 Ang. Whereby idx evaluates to 78.2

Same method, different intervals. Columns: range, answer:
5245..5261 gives 80.3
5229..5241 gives 80.8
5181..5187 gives 62.6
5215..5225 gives 81.1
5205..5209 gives 71.3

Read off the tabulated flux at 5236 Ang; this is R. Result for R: 78.8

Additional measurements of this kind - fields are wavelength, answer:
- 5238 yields 80.8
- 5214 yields 75.3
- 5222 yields 77.4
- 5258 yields 78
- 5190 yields 68.5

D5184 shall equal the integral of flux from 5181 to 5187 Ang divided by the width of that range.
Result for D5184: 60.8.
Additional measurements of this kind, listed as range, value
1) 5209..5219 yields 74.5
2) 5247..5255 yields 77.3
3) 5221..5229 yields 75.3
